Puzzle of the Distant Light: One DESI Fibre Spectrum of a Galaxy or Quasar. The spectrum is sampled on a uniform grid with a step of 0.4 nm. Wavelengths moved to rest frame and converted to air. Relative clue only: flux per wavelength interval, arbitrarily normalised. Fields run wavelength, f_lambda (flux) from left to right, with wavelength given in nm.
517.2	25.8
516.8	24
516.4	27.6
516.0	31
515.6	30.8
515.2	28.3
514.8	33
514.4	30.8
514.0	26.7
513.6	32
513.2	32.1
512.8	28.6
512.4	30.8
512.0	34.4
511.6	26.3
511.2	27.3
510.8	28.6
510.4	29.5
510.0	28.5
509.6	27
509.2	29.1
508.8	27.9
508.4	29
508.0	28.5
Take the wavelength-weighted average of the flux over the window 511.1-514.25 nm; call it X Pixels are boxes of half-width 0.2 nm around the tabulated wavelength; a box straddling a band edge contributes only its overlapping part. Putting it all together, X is 29.9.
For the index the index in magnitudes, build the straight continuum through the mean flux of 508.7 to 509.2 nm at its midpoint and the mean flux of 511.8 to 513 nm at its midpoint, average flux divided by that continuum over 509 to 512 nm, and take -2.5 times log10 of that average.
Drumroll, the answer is 0.04 mag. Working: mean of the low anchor 28.4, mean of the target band 28.5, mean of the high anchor 31.3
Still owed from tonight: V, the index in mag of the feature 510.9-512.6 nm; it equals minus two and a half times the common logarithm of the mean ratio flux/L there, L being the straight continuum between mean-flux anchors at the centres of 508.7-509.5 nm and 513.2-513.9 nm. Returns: 0.02 mag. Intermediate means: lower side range 28.4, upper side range 31.3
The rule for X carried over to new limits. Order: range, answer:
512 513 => 30.6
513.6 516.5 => 30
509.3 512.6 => 29.1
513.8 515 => 30.2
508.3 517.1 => 29.2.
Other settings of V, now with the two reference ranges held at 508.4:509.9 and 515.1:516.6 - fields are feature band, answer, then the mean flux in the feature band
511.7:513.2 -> -0.08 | 31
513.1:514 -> -0.07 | 30.9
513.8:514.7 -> 0.00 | 29.2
